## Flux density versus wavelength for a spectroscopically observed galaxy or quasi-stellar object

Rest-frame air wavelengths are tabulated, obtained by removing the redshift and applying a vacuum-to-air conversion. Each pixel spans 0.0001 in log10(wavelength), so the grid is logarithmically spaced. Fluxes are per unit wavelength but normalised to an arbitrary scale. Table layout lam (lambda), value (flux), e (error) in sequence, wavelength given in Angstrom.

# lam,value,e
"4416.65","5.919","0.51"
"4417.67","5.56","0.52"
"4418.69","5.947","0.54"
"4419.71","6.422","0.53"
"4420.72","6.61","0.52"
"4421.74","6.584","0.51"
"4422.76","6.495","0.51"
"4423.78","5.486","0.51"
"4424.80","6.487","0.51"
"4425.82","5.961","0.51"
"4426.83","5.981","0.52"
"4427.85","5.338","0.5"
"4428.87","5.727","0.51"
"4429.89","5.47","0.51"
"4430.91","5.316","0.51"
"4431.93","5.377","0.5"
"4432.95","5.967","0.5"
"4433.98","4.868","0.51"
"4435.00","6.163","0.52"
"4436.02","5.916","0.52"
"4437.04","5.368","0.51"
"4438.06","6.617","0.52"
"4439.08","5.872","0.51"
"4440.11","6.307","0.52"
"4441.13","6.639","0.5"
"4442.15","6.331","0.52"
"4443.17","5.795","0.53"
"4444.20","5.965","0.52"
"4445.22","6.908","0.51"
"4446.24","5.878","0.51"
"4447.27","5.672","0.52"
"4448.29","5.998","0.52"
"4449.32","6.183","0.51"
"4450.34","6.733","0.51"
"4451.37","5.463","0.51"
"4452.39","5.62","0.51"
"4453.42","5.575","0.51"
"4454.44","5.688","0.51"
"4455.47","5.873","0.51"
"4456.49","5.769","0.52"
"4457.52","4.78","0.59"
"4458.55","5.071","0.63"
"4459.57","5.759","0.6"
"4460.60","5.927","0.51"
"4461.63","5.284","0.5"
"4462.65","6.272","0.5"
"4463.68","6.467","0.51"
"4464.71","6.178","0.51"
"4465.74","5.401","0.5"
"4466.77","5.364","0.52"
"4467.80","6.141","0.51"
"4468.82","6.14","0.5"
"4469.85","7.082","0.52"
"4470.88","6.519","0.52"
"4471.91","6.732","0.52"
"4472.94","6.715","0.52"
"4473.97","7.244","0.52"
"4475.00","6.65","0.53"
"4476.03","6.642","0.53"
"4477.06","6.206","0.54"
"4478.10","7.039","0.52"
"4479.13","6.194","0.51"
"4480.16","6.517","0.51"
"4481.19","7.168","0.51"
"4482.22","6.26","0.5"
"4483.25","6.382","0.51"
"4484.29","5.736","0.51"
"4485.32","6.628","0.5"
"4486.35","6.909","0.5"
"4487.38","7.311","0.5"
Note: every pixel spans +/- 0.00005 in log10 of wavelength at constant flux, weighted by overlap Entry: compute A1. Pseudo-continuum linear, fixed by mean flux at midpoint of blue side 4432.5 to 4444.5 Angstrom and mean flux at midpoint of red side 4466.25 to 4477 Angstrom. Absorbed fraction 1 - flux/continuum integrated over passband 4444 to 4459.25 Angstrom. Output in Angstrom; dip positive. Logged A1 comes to 0.9 Angstrom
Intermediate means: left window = 5.98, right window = 6.51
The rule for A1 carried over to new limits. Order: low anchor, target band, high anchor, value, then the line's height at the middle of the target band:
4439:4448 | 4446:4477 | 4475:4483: 1.7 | 6.37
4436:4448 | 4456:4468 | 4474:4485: 1.2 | 6.33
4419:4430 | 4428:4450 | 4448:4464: 0.0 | 5.93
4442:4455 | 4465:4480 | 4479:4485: -0.4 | 6.28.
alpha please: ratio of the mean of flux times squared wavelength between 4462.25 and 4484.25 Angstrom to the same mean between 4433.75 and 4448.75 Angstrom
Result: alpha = 1.1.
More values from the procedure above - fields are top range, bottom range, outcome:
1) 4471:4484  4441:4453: 1.10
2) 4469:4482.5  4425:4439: 1.19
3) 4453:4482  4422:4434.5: 1.10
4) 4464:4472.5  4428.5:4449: 1.06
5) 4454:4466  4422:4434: 1.01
